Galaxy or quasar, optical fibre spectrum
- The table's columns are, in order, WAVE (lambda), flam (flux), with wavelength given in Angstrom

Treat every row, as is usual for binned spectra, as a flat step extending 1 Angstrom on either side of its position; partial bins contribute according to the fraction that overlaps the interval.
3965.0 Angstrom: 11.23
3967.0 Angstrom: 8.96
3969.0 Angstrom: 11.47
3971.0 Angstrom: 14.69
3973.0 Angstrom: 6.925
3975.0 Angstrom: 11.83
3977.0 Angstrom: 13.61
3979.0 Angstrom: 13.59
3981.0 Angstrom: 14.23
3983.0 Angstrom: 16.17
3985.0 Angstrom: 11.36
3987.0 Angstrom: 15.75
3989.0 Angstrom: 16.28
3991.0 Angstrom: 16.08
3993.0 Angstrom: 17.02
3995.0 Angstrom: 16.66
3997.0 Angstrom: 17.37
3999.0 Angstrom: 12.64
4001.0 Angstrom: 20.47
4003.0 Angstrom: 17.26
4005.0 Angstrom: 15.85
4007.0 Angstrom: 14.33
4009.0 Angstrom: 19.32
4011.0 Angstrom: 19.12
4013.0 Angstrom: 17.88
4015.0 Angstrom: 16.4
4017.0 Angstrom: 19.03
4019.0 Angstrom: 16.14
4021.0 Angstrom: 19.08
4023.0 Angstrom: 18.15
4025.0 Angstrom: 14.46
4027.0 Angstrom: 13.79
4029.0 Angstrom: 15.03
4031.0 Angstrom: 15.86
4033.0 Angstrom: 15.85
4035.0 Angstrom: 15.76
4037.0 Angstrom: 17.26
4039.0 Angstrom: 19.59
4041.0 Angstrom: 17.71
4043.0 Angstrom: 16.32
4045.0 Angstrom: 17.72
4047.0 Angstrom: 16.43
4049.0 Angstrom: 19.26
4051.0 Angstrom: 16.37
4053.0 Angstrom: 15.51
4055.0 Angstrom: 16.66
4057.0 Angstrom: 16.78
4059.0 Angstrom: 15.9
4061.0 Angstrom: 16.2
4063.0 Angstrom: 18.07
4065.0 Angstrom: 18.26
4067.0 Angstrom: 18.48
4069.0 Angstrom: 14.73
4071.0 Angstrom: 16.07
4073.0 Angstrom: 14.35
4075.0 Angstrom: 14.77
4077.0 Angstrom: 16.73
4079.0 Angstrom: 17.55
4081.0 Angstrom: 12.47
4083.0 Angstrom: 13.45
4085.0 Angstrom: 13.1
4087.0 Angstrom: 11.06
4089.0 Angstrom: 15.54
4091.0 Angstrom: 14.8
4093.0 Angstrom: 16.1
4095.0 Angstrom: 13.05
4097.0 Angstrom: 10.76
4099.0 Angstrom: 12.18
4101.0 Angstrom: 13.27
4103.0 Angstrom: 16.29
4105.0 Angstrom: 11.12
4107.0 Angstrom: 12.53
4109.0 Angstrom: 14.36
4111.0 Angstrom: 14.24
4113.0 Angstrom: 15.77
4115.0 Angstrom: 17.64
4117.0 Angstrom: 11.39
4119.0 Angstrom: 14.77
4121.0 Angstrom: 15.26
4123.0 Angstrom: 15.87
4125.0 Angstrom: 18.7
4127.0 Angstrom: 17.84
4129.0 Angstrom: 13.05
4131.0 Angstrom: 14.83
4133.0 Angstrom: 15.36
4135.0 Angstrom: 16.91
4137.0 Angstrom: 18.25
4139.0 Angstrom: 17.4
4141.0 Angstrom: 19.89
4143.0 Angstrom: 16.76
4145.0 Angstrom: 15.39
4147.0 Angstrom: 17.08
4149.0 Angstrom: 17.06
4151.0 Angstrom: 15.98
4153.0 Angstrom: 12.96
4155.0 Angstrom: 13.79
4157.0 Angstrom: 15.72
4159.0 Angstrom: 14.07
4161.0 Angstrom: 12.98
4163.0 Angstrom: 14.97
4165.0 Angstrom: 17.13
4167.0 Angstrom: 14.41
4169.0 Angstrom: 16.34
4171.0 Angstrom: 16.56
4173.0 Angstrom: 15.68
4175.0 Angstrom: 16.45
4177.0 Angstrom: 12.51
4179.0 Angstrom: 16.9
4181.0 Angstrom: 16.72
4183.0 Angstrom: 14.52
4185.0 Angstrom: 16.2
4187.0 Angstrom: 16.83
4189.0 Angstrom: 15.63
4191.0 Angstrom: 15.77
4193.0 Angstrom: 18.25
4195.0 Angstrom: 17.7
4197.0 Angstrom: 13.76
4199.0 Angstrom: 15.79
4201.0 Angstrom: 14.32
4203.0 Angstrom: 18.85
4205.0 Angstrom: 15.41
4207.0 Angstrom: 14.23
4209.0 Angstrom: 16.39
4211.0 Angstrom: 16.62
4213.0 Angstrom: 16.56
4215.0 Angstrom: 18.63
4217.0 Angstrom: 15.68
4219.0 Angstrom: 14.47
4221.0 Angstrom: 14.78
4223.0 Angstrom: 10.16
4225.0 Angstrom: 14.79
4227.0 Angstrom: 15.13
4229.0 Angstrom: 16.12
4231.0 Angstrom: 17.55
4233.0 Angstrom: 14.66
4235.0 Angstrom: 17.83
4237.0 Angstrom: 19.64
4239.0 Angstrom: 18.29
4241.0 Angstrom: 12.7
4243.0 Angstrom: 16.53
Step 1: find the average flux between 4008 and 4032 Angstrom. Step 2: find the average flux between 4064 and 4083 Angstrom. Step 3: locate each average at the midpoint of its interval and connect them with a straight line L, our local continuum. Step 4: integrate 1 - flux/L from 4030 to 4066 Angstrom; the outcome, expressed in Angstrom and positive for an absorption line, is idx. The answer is -1.3 Angstrom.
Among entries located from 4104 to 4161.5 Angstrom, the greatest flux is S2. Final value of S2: 19.89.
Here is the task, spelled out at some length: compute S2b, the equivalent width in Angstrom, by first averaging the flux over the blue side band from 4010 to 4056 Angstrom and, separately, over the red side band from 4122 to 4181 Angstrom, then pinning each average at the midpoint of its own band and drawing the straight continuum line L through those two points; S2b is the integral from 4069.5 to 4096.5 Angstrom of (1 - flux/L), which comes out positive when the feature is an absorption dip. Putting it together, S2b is 3.3 Angstrom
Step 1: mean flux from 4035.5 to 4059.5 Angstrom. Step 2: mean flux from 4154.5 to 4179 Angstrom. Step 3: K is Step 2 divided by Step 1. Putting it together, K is 0.88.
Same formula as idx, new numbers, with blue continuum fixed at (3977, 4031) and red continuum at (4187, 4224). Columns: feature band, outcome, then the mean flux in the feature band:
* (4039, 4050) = -1.1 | 17.7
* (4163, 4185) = 0.2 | 15.7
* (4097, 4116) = 2.4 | 14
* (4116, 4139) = 0.3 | 15.7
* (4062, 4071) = -0.6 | 17.2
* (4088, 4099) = 1.5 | 13.9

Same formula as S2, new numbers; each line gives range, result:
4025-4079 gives 19.59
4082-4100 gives 16.1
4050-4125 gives 18.7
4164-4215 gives 18.85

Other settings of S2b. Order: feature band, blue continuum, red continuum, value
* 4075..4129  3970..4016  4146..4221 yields 4.1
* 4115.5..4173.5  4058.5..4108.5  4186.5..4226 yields -2.2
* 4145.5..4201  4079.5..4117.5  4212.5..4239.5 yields -2.1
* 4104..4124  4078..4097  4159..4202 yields 0.2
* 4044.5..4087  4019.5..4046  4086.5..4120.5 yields -1.7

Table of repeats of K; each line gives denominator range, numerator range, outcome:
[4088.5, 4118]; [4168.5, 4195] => 1.16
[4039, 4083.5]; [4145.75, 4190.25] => 0.94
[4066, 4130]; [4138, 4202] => 1.08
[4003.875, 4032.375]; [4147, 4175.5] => 0.92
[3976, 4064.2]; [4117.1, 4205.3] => 0.96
